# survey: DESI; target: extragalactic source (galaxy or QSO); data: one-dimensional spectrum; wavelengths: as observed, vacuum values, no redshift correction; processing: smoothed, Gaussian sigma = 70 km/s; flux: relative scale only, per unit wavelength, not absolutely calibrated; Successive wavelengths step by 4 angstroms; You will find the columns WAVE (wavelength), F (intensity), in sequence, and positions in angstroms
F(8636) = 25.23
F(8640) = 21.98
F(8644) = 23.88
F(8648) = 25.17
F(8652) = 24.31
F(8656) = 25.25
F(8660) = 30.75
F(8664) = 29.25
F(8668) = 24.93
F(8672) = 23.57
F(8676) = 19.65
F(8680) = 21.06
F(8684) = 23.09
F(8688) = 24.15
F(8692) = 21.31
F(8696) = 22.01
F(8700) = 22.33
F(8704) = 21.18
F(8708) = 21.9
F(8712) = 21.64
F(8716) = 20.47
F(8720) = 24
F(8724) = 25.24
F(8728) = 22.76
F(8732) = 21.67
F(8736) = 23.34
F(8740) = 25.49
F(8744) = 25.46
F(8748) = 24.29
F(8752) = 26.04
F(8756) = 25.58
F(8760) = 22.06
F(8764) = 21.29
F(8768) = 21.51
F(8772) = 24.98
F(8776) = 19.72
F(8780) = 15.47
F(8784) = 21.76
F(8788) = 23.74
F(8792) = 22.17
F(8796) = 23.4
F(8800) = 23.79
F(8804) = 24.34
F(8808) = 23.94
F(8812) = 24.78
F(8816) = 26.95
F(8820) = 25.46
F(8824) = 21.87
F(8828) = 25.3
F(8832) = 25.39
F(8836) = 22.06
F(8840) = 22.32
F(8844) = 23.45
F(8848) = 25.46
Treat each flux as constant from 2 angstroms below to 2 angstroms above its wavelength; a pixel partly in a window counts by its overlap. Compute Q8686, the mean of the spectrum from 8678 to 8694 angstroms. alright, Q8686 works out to 22.4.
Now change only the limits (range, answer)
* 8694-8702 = 22.2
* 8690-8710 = 21.7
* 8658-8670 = 28.3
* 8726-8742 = 23.3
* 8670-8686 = 21.8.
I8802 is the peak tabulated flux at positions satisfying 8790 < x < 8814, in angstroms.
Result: 24.78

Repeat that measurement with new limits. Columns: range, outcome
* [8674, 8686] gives 23.09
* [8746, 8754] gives 26.04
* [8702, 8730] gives 25.24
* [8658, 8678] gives 30.75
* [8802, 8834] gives 26.95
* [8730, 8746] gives 25.49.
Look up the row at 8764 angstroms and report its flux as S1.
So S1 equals 21.29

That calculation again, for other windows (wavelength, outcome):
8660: 30.75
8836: 22.06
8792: 22.17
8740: 25.49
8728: 22.76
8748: 24.29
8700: 22.33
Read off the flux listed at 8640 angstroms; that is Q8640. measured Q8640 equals 21.98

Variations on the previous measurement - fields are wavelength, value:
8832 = 25.39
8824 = 21.87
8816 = 26.95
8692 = 21.31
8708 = 21.9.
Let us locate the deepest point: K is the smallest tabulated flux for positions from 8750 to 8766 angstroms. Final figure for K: 21.29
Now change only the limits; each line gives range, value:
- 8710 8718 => 20.47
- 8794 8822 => 23.4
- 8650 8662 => 24.31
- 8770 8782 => 15.47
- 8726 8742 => 21.67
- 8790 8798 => 22.17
